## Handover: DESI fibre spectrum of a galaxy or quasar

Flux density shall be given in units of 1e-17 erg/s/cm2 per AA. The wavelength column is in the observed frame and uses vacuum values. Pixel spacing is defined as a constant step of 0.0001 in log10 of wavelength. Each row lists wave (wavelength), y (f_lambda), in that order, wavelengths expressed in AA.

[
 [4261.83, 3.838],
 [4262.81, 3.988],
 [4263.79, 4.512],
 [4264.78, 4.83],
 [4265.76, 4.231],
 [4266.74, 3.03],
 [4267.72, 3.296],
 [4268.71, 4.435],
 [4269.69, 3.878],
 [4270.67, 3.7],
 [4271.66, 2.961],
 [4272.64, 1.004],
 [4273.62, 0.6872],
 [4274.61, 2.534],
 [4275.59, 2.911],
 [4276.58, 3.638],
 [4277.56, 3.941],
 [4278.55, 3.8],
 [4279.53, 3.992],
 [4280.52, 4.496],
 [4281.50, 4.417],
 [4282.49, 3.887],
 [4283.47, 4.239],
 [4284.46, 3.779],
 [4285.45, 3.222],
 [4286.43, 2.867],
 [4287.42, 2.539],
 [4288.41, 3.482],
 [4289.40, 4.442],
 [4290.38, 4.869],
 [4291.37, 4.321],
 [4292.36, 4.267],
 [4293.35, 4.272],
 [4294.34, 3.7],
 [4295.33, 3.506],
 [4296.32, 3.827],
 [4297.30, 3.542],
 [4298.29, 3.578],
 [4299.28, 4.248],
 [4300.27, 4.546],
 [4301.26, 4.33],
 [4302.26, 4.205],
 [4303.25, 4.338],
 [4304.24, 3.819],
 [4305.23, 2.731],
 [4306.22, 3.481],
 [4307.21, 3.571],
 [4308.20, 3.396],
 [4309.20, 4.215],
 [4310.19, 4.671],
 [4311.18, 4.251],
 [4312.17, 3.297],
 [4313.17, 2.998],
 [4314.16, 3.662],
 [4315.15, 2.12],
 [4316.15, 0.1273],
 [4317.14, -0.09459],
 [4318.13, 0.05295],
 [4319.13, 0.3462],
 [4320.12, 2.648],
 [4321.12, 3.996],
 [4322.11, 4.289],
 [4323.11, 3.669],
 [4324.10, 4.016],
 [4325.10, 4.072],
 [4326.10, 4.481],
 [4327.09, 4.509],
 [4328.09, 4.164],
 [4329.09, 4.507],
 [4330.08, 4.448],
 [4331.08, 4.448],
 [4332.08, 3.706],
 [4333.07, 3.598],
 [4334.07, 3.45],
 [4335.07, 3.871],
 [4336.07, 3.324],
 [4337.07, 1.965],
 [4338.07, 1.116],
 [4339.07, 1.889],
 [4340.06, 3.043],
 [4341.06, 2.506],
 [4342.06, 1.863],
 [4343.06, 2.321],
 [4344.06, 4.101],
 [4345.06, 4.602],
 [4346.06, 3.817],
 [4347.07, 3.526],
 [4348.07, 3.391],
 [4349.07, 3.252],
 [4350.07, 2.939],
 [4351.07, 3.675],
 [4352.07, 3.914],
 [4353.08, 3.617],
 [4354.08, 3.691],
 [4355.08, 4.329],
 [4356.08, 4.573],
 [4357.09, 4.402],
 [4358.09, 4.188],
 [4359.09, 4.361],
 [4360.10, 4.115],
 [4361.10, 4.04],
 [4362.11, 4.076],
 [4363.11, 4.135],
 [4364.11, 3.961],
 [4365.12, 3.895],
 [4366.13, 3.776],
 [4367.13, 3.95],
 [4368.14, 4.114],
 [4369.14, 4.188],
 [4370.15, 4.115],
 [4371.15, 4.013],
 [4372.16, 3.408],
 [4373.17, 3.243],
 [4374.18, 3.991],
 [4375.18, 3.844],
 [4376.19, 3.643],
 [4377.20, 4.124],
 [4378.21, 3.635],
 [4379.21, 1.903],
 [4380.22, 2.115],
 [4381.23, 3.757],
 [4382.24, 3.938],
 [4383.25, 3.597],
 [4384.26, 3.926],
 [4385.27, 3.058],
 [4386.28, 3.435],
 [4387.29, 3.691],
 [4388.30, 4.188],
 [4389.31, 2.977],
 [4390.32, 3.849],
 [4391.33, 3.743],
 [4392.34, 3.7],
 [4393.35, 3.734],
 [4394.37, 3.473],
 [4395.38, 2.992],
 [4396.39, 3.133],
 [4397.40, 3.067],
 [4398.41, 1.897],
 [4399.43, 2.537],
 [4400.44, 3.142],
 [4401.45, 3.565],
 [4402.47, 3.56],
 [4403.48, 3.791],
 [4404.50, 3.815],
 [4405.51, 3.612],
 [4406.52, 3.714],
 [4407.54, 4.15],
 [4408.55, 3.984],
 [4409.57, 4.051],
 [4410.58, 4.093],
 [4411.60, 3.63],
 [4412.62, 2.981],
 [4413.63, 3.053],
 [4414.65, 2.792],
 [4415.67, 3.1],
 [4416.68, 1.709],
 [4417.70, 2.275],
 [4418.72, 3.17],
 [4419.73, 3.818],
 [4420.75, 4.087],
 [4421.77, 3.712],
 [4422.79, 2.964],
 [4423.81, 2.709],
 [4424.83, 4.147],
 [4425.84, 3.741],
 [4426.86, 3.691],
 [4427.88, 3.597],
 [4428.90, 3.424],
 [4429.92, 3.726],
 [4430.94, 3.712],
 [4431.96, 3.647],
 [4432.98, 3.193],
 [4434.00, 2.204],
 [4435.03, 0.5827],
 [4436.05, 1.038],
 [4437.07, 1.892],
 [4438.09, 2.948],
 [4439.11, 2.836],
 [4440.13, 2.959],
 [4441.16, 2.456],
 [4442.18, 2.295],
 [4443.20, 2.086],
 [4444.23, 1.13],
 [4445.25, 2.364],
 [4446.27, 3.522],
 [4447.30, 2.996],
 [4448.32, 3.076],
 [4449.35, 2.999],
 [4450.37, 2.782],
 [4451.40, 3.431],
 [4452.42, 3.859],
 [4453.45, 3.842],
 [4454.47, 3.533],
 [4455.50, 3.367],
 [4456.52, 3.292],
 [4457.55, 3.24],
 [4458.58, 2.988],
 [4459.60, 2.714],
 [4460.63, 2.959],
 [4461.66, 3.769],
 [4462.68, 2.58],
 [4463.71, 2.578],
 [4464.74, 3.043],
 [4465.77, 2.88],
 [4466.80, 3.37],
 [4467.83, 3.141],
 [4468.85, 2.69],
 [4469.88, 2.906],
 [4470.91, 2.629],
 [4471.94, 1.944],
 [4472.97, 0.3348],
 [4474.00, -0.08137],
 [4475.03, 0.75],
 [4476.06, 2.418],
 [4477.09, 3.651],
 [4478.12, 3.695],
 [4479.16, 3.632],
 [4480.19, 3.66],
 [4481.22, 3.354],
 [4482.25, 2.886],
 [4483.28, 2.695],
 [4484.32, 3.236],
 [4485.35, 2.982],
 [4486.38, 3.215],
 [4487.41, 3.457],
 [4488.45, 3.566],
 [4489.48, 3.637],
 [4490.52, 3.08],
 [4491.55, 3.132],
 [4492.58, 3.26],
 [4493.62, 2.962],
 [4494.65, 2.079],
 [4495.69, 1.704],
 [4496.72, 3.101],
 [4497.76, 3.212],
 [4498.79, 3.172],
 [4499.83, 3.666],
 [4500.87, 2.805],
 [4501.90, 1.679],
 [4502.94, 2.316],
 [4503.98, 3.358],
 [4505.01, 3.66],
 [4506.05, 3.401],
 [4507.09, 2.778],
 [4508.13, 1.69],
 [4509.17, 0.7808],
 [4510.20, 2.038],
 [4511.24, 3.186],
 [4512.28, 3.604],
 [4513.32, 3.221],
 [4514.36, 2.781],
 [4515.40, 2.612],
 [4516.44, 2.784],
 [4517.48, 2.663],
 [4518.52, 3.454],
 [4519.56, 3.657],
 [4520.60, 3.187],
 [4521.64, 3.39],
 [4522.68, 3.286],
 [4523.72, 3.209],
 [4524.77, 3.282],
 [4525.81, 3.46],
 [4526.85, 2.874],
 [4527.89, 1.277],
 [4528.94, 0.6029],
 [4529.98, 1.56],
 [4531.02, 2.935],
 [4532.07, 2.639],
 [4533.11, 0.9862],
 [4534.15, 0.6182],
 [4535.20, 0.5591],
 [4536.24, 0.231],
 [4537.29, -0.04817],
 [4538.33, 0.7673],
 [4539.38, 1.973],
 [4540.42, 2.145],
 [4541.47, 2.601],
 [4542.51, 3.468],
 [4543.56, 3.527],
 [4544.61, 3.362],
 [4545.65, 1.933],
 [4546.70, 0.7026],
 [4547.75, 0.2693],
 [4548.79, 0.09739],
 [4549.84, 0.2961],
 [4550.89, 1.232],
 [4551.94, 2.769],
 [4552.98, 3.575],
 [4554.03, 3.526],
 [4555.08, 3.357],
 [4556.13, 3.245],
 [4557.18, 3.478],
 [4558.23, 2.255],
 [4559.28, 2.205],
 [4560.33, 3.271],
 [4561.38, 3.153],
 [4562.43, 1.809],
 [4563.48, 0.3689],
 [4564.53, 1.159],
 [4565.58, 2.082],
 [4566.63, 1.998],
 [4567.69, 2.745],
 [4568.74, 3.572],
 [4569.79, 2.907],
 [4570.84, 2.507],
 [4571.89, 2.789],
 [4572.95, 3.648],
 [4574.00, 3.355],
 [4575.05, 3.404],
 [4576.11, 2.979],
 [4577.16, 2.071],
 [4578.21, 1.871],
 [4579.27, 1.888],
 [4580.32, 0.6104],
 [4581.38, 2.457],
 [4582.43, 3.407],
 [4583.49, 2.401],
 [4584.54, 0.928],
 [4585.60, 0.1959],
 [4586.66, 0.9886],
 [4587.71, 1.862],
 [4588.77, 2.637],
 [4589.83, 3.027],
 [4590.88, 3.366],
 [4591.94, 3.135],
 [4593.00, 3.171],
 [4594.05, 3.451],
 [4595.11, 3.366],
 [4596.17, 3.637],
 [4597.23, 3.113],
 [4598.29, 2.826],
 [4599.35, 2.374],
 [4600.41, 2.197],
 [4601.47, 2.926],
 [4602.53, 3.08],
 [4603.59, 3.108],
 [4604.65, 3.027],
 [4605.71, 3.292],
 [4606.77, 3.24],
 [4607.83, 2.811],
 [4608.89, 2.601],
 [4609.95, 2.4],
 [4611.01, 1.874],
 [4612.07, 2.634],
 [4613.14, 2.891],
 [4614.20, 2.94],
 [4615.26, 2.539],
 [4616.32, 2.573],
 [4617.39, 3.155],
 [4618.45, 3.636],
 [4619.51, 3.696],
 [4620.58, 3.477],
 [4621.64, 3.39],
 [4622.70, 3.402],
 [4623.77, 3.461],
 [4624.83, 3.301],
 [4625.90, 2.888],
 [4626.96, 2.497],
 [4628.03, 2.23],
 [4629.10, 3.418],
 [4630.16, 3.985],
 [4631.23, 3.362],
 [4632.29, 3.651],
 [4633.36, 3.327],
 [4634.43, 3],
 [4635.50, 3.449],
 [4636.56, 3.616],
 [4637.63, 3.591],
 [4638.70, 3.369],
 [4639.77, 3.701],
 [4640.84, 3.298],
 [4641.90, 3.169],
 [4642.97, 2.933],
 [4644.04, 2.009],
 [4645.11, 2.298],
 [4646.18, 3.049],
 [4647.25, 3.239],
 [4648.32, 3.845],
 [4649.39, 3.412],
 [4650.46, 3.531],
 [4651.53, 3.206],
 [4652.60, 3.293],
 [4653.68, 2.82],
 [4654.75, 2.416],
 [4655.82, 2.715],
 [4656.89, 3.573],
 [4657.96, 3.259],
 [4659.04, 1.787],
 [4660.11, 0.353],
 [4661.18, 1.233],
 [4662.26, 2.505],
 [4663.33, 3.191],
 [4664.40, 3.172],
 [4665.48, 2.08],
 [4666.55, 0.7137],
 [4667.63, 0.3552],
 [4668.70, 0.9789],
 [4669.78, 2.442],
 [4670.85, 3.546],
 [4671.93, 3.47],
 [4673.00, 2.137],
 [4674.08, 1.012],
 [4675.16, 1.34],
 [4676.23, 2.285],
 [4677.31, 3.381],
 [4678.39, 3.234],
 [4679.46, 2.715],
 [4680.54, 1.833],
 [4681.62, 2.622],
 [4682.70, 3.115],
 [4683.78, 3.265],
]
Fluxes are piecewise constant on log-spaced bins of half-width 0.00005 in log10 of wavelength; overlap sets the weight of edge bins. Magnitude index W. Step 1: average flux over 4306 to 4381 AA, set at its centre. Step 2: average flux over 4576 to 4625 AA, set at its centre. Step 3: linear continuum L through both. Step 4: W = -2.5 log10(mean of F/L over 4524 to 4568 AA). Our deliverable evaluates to 0.38 mag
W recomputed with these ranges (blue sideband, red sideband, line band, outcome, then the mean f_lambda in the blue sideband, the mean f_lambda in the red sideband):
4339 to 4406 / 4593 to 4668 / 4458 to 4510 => 0.183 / 3.57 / 2.92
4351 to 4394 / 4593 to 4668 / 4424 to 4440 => 0.210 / 3.78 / 2.92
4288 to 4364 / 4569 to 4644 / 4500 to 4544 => 0.266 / 3.54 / 2.88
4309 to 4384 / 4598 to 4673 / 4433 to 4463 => 0.177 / 3.46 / 2.86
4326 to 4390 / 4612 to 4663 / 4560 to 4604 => 0.242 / 3.63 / 3.03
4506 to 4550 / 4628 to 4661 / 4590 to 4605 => -0.134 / 2.18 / 3.05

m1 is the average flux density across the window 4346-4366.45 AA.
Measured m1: 3.89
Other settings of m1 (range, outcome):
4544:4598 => 2.39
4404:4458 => 3.11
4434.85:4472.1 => 2.8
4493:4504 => 2.71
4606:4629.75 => 2.97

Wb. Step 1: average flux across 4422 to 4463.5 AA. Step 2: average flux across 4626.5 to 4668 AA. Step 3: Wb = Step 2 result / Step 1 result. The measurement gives 1.0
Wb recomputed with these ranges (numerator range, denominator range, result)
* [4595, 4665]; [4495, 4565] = 1.27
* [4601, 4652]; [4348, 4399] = 0.85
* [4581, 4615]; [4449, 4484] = 0.93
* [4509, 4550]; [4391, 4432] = 0.64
